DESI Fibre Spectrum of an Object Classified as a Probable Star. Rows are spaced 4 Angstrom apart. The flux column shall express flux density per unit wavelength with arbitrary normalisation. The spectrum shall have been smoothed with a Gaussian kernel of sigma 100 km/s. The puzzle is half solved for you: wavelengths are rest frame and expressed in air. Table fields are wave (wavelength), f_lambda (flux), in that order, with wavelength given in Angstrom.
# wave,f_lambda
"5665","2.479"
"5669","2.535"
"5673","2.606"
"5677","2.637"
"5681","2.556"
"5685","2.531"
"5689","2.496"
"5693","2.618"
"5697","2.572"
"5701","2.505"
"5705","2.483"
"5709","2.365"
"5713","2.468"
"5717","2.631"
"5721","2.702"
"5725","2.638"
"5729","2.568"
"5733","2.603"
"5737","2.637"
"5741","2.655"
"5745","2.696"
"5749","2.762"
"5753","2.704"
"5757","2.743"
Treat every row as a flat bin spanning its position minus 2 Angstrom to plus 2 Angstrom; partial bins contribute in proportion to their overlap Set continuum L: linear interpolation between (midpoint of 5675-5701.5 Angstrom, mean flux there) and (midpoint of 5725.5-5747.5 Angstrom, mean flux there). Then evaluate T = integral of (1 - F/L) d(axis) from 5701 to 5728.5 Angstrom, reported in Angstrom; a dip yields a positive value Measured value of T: 0.6 Angstrom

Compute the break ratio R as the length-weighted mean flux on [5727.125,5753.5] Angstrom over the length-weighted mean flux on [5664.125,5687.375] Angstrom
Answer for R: 1.04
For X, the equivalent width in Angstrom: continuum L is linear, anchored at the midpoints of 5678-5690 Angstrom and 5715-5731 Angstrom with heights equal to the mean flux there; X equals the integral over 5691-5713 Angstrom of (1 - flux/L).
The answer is 0.7 Angstrom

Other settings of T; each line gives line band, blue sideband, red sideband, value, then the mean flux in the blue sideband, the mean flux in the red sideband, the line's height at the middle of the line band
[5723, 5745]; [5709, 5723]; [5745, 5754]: 0.22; 2.57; 2.73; 2.65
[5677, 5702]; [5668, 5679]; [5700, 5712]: -0.31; 2.6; 2.45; 2.52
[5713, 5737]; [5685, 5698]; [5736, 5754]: 0.24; 2.56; 2.69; 2.64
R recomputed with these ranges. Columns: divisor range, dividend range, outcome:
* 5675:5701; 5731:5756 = 1.05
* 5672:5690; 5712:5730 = 1.02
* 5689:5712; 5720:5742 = 1.05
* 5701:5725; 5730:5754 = 1.05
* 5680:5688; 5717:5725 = 1.05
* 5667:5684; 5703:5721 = 0.97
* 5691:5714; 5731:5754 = 1.07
